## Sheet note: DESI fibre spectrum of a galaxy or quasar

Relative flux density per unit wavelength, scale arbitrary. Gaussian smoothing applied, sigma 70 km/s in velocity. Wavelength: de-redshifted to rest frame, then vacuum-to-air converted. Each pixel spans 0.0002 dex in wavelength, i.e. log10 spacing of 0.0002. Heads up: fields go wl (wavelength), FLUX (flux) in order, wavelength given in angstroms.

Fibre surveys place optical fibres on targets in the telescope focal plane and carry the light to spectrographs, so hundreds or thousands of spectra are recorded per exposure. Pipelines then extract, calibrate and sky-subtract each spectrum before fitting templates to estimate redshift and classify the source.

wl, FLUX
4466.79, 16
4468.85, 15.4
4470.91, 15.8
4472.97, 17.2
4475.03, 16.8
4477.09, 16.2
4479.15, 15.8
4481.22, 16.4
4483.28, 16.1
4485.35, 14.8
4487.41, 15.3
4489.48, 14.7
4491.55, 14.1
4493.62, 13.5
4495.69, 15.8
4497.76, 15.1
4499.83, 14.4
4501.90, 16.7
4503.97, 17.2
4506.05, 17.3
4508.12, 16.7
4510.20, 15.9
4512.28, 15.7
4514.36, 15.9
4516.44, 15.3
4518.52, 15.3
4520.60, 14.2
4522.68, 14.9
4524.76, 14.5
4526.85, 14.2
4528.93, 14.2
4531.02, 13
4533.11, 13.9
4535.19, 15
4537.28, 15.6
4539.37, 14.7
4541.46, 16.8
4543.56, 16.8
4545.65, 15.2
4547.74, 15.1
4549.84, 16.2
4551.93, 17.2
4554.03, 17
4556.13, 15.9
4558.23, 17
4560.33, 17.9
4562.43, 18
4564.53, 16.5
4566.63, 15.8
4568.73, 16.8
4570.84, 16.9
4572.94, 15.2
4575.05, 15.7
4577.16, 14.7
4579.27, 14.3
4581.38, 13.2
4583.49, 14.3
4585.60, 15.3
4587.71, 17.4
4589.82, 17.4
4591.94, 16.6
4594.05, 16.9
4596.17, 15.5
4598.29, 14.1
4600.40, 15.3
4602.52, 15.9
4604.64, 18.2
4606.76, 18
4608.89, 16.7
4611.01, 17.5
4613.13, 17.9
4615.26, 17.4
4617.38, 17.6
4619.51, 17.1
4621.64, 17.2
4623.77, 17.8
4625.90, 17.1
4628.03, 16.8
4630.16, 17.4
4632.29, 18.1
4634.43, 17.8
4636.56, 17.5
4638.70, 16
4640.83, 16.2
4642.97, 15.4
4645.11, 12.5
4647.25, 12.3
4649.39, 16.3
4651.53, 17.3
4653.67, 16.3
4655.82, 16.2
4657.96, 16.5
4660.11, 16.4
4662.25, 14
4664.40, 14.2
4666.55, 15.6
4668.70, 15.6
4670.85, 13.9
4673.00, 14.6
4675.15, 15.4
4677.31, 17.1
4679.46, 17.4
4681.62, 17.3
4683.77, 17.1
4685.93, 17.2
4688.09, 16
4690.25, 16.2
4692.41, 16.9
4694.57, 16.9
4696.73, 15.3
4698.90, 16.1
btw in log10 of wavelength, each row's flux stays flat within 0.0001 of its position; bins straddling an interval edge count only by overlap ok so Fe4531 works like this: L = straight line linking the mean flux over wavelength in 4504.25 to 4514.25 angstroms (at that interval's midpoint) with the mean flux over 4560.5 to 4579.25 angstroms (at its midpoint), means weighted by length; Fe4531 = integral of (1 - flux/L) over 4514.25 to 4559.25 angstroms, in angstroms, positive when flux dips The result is 2.6 angstroms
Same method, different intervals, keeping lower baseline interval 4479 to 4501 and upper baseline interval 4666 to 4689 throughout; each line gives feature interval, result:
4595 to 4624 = -2.0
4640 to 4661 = 0.6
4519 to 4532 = 0.9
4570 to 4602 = 0.2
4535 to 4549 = -0.3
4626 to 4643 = -1.2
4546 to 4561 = -1.1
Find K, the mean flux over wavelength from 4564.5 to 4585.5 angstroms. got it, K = 15.3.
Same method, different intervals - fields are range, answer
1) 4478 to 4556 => 15.4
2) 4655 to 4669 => 15.5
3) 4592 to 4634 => 17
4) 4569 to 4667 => 16.2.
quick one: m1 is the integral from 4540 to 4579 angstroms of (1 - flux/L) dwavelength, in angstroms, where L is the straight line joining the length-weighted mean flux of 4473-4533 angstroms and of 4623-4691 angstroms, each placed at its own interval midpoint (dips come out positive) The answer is -1.7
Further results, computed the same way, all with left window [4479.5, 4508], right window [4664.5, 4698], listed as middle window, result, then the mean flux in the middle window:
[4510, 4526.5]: 0.5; 15.1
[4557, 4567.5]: -0.9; 17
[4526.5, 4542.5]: 1.0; 14.7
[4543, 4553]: -0.2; 16.1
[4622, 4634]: -1.1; 17.4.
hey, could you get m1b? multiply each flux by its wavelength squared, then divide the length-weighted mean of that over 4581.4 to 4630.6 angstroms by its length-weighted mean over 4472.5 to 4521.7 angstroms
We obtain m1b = 1.12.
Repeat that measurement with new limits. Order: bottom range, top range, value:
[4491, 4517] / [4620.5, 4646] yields 1.12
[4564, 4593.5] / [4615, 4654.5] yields 1.08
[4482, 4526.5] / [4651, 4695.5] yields 1.13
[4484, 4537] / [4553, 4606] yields 1.10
